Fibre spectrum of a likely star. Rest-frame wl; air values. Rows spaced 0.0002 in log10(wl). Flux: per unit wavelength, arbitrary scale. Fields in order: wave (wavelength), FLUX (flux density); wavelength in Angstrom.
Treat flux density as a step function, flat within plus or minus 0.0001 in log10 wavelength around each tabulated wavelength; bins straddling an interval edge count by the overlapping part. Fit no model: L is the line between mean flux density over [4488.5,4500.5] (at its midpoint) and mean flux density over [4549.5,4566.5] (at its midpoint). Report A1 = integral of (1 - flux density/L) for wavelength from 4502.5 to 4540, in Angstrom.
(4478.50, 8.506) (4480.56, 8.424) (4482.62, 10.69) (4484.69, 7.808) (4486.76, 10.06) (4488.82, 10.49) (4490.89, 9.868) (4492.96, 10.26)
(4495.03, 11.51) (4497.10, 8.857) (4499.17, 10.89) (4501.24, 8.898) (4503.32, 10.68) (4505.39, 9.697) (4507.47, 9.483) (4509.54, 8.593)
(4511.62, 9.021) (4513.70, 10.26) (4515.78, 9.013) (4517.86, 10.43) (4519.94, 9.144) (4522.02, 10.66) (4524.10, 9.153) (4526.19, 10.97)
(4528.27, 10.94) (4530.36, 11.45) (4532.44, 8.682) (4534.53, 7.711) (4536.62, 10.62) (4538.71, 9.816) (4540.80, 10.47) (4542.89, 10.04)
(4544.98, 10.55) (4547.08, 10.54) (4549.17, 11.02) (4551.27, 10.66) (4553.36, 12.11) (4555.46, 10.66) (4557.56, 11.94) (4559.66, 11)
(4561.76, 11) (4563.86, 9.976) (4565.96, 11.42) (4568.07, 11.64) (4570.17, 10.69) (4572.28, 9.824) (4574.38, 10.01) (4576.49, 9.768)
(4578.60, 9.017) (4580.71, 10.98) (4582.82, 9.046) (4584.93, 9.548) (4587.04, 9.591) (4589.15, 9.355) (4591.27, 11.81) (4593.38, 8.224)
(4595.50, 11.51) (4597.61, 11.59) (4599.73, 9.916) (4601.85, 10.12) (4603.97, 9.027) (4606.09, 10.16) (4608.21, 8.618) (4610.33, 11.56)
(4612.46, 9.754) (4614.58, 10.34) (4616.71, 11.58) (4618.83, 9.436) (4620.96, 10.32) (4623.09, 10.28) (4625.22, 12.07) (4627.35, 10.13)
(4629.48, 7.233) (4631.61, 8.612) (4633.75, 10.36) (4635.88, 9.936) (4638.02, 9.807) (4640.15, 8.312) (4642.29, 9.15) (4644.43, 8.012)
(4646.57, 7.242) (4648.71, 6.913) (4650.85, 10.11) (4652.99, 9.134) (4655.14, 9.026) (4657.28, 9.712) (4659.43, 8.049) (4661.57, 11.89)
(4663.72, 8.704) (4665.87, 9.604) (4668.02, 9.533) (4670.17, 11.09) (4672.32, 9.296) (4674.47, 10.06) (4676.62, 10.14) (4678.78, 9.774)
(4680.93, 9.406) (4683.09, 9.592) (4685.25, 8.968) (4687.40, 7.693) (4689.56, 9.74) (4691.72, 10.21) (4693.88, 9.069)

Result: 2.9 Angstrom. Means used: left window 10.3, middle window 9.8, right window 11.1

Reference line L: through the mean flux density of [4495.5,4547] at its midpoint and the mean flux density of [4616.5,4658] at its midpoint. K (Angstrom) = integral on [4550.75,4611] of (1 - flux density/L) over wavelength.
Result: -4.85 Angstrom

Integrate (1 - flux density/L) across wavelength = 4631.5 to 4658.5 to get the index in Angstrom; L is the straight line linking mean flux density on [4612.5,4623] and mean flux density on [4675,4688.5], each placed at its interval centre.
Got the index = 2.6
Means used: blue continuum 10.3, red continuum 9.3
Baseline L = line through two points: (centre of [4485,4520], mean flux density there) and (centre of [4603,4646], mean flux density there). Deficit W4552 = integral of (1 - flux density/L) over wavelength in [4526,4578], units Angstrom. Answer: -4.0 Angstrom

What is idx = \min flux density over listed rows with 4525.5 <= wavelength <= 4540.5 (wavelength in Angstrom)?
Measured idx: 7.711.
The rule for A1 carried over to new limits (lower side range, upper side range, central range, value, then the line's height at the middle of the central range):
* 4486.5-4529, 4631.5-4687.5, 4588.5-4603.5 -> -1.20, 9.57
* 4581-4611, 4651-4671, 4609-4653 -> 1.25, 9.81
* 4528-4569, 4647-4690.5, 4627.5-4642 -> 0.91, 9.73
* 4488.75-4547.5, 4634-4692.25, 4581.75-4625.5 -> -2.68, 9.57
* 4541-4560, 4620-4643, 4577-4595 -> 1.06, 10.4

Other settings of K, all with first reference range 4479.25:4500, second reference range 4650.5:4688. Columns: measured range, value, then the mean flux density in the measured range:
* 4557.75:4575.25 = -1.9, 10.8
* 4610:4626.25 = -1.7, 10.6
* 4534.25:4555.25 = -1.5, 10.5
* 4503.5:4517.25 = 0.5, 9.46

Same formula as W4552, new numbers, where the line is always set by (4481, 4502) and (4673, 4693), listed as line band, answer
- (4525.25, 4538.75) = -0.30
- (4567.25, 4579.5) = -0.52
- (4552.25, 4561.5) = -1.53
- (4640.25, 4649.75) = 1.69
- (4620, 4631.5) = -0.31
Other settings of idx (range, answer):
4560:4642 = 7.233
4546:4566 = 9.976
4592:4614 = 8.224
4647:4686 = 6.913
